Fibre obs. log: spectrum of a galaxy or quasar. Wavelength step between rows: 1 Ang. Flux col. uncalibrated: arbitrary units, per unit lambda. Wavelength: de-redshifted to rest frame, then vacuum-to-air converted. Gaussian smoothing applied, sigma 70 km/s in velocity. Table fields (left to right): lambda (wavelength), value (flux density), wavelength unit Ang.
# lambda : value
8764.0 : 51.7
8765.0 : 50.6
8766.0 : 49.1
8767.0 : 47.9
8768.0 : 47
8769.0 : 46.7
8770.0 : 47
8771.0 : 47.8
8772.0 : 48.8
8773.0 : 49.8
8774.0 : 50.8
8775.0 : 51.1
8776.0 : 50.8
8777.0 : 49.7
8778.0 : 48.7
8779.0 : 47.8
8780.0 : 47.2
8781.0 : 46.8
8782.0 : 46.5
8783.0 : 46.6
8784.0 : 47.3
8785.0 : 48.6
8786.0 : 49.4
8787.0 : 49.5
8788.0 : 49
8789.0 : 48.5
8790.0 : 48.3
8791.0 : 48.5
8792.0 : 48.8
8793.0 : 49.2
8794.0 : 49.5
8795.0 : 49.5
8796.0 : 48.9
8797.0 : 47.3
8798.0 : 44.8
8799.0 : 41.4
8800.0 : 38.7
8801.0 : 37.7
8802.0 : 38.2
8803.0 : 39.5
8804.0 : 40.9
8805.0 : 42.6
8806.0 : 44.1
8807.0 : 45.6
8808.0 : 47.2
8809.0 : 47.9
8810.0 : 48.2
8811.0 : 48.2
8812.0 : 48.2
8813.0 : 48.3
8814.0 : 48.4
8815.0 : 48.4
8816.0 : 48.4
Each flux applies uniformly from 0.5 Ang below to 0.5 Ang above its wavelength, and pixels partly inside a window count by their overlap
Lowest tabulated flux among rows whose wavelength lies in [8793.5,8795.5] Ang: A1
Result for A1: 49.5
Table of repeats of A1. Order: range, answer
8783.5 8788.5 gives 47.3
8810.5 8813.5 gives 48.2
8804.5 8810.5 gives 42.6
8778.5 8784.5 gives 46.5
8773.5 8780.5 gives 47.2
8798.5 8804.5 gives 37.7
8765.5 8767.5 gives 47.9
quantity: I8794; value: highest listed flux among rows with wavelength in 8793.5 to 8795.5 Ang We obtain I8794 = 49.5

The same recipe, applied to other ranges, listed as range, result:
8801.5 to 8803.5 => 39.5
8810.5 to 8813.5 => 48.3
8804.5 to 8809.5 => 47.9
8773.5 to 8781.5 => 51.1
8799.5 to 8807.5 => 45.6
